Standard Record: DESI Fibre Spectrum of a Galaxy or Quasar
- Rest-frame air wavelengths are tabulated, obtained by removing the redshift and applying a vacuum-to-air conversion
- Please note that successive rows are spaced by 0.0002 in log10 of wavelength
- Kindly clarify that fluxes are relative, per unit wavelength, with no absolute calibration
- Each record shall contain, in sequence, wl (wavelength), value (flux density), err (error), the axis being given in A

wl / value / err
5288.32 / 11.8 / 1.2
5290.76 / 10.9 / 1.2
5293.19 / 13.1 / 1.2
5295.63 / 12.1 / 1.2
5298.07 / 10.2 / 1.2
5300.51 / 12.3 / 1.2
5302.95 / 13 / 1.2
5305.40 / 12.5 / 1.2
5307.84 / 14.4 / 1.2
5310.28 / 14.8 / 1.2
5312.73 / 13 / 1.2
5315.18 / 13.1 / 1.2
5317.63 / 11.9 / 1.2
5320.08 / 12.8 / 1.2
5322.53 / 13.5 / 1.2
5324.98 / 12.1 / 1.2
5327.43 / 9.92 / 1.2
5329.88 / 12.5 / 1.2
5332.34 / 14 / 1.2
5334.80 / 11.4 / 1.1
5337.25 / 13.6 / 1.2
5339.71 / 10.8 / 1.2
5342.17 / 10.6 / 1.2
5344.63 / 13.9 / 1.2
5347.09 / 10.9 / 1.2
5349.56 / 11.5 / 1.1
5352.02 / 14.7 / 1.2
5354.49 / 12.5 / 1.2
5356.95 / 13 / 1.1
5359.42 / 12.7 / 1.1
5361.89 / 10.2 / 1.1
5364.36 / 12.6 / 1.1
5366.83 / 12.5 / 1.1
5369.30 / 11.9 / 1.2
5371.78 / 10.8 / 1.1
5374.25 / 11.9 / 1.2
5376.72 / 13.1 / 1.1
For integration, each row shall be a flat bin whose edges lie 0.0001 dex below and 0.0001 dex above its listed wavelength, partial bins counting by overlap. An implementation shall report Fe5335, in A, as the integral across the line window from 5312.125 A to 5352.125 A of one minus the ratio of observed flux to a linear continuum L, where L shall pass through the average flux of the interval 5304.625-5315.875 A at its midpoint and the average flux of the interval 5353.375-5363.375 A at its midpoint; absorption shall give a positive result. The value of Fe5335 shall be 2.0 A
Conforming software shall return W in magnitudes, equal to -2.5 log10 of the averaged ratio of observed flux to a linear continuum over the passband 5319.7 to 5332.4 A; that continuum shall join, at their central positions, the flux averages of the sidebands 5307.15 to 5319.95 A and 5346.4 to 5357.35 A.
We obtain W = 0.07 mag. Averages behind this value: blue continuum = 13.3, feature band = 12.3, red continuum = 12.6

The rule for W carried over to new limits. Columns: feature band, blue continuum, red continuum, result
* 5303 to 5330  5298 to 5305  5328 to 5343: -0.06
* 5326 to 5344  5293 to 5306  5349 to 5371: 0.03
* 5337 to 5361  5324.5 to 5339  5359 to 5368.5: -0.02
